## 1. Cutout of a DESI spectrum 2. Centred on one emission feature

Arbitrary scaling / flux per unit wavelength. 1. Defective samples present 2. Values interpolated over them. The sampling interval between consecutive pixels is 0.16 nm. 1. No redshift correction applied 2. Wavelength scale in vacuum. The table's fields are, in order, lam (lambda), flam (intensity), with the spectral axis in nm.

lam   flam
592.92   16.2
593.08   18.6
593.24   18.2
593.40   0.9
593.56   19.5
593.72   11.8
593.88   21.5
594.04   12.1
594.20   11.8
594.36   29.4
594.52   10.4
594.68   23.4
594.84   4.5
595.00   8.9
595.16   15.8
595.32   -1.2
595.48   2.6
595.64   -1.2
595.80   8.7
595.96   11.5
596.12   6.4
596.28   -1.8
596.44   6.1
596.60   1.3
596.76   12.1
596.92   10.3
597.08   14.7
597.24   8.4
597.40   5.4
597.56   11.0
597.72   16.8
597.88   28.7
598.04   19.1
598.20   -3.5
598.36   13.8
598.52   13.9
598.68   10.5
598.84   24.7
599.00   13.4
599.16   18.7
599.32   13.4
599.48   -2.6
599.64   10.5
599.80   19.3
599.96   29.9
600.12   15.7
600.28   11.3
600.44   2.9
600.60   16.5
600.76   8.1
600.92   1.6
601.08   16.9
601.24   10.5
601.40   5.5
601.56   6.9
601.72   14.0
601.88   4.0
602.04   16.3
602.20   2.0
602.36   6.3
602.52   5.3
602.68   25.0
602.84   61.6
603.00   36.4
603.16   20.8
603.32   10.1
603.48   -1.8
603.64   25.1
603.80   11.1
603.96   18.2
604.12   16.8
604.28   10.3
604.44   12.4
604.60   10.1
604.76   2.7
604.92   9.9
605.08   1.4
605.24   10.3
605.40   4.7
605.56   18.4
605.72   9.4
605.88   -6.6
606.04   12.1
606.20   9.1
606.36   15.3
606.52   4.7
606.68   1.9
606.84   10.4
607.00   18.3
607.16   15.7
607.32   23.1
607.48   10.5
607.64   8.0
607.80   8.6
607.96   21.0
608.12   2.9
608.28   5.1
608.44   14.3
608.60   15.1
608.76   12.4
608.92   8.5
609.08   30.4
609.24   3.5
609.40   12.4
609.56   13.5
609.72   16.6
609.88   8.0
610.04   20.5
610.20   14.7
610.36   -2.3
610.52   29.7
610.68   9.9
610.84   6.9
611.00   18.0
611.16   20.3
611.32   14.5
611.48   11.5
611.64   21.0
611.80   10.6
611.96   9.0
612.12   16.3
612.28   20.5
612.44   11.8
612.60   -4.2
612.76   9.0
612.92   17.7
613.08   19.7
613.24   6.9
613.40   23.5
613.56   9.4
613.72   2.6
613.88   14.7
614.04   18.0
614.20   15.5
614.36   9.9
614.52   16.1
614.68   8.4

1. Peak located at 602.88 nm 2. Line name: H-beta 4861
